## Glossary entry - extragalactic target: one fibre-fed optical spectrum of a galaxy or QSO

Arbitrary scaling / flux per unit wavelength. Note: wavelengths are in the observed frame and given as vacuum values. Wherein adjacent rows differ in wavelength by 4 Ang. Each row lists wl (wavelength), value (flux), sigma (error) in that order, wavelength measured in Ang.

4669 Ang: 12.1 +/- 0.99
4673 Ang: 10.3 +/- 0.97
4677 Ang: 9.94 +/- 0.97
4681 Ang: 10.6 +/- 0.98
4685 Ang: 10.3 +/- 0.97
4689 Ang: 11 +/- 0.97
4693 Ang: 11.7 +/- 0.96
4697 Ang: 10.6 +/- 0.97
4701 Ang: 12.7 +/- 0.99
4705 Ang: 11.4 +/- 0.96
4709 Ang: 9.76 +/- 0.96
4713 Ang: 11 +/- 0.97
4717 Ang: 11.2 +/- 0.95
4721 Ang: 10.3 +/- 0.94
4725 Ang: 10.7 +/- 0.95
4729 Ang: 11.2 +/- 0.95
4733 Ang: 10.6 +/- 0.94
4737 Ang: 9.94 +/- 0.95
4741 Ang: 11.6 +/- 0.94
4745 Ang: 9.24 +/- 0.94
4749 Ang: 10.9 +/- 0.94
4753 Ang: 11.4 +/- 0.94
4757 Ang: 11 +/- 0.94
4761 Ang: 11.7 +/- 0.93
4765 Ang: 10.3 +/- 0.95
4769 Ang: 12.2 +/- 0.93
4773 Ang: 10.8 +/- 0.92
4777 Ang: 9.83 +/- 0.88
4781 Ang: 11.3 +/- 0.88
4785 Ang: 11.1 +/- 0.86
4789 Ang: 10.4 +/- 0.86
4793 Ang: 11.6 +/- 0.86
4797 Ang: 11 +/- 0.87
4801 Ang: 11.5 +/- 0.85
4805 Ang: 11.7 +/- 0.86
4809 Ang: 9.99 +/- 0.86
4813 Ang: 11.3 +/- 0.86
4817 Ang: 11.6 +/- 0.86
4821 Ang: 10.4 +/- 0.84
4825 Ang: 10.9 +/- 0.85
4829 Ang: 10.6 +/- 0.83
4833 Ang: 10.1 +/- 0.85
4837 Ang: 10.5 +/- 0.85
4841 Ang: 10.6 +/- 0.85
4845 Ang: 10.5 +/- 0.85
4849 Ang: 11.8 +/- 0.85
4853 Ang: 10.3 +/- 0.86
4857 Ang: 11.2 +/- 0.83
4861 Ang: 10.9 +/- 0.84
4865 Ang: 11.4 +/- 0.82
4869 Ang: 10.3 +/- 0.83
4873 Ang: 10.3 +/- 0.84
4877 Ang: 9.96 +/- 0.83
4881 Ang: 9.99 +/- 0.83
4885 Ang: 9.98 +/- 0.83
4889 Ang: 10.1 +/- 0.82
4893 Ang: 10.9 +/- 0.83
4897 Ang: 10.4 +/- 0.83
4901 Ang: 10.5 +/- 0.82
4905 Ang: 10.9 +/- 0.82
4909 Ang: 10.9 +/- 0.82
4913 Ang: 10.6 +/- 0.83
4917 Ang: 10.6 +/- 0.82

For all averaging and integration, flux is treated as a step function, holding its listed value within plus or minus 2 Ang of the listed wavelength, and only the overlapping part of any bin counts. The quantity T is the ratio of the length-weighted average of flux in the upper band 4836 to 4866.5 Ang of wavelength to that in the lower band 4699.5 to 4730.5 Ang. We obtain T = 0.99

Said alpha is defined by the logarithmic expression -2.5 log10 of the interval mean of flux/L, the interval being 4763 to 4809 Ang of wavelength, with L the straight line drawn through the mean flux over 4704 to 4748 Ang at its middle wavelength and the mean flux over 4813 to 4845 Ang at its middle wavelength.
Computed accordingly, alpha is -0.035 mag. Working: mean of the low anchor 10.6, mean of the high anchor 10.7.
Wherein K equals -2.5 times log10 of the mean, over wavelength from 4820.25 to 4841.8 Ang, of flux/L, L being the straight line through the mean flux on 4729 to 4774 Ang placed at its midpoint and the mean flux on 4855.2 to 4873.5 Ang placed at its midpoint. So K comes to 0.036 mag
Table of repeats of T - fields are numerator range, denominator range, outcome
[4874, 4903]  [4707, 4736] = 0.96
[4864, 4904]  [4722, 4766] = 0.96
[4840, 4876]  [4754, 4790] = 0.98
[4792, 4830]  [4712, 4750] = 1.04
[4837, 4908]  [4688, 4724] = 0.96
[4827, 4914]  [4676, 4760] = 0.98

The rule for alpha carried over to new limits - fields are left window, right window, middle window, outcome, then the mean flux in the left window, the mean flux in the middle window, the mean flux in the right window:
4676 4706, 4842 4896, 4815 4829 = -0.02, 11.1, 10.9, 10.6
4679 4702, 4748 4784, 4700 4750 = 0.03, 11.1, 10.8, 11.1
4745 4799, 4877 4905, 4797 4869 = -0.02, 11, 10.9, 10.3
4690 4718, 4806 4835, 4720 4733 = 0.04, 11.2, 10.7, 10.7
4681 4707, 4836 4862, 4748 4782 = 0.00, 11.2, 11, 10.8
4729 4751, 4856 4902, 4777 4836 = -0.04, 10.5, 10.9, 10.5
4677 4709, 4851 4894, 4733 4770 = 0.00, 11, 10.9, 10.5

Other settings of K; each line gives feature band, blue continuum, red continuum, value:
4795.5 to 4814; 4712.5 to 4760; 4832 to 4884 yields -0.04 mag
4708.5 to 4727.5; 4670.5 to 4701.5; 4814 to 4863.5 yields 0.01 mag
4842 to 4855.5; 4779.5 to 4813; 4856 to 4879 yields -0.01 mag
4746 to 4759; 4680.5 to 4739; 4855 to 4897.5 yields -0.02 mag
